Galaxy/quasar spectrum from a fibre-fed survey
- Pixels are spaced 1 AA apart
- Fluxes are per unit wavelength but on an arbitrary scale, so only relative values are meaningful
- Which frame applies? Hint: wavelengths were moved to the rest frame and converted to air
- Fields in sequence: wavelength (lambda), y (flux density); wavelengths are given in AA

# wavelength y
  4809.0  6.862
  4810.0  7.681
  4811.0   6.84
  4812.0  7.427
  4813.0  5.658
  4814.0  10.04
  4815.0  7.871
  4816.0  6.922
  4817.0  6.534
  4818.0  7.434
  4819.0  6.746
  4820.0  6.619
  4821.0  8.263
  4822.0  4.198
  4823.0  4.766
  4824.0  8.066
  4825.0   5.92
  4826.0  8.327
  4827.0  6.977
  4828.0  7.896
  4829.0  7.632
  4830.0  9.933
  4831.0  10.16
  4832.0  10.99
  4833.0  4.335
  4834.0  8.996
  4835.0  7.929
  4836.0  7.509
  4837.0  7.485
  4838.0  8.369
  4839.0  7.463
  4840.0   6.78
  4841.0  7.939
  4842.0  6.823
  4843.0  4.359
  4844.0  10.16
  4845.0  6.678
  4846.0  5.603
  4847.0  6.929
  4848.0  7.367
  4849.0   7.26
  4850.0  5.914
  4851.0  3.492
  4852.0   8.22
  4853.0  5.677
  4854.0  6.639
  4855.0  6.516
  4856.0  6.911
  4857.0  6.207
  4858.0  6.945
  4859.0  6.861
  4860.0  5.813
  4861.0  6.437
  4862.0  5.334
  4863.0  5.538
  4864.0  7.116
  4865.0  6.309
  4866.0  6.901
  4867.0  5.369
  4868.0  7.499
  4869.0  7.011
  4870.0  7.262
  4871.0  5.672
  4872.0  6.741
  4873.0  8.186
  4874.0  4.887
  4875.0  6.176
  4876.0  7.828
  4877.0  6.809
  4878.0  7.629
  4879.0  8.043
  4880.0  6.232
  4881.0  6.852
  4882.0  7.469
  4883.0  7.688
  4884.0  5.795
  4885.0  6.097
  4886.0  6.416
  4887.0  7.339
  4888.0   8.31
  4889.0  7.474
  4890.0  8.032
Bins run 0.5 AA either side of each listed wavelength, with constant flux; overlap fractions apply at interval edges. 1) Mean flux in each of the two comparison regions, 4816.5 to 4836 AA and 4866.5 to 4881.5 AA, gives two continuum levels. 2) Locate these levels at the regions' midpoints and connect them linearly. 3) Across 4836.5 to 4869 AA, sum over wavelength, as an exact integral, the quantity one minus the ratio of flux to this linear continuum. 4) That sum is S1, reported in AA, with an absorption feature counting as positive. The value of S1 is 2.0 AA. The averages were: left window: 7.46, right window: 6.81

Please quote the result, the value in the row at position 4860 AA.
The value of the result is 5.813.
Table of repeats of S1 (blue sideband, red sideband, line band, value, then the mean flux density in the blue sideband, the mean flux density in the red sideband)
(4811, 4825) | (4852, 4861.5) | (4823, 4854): -2.7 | 6.92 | 6.54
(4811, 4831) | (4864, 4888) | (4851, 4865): 1.2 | 7.29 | 6.83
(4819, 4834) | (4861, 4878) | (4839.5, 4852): 0.7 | 7.46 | 6.57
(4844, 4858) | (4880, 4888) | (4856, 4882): 0.3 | 6.57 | 6.87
